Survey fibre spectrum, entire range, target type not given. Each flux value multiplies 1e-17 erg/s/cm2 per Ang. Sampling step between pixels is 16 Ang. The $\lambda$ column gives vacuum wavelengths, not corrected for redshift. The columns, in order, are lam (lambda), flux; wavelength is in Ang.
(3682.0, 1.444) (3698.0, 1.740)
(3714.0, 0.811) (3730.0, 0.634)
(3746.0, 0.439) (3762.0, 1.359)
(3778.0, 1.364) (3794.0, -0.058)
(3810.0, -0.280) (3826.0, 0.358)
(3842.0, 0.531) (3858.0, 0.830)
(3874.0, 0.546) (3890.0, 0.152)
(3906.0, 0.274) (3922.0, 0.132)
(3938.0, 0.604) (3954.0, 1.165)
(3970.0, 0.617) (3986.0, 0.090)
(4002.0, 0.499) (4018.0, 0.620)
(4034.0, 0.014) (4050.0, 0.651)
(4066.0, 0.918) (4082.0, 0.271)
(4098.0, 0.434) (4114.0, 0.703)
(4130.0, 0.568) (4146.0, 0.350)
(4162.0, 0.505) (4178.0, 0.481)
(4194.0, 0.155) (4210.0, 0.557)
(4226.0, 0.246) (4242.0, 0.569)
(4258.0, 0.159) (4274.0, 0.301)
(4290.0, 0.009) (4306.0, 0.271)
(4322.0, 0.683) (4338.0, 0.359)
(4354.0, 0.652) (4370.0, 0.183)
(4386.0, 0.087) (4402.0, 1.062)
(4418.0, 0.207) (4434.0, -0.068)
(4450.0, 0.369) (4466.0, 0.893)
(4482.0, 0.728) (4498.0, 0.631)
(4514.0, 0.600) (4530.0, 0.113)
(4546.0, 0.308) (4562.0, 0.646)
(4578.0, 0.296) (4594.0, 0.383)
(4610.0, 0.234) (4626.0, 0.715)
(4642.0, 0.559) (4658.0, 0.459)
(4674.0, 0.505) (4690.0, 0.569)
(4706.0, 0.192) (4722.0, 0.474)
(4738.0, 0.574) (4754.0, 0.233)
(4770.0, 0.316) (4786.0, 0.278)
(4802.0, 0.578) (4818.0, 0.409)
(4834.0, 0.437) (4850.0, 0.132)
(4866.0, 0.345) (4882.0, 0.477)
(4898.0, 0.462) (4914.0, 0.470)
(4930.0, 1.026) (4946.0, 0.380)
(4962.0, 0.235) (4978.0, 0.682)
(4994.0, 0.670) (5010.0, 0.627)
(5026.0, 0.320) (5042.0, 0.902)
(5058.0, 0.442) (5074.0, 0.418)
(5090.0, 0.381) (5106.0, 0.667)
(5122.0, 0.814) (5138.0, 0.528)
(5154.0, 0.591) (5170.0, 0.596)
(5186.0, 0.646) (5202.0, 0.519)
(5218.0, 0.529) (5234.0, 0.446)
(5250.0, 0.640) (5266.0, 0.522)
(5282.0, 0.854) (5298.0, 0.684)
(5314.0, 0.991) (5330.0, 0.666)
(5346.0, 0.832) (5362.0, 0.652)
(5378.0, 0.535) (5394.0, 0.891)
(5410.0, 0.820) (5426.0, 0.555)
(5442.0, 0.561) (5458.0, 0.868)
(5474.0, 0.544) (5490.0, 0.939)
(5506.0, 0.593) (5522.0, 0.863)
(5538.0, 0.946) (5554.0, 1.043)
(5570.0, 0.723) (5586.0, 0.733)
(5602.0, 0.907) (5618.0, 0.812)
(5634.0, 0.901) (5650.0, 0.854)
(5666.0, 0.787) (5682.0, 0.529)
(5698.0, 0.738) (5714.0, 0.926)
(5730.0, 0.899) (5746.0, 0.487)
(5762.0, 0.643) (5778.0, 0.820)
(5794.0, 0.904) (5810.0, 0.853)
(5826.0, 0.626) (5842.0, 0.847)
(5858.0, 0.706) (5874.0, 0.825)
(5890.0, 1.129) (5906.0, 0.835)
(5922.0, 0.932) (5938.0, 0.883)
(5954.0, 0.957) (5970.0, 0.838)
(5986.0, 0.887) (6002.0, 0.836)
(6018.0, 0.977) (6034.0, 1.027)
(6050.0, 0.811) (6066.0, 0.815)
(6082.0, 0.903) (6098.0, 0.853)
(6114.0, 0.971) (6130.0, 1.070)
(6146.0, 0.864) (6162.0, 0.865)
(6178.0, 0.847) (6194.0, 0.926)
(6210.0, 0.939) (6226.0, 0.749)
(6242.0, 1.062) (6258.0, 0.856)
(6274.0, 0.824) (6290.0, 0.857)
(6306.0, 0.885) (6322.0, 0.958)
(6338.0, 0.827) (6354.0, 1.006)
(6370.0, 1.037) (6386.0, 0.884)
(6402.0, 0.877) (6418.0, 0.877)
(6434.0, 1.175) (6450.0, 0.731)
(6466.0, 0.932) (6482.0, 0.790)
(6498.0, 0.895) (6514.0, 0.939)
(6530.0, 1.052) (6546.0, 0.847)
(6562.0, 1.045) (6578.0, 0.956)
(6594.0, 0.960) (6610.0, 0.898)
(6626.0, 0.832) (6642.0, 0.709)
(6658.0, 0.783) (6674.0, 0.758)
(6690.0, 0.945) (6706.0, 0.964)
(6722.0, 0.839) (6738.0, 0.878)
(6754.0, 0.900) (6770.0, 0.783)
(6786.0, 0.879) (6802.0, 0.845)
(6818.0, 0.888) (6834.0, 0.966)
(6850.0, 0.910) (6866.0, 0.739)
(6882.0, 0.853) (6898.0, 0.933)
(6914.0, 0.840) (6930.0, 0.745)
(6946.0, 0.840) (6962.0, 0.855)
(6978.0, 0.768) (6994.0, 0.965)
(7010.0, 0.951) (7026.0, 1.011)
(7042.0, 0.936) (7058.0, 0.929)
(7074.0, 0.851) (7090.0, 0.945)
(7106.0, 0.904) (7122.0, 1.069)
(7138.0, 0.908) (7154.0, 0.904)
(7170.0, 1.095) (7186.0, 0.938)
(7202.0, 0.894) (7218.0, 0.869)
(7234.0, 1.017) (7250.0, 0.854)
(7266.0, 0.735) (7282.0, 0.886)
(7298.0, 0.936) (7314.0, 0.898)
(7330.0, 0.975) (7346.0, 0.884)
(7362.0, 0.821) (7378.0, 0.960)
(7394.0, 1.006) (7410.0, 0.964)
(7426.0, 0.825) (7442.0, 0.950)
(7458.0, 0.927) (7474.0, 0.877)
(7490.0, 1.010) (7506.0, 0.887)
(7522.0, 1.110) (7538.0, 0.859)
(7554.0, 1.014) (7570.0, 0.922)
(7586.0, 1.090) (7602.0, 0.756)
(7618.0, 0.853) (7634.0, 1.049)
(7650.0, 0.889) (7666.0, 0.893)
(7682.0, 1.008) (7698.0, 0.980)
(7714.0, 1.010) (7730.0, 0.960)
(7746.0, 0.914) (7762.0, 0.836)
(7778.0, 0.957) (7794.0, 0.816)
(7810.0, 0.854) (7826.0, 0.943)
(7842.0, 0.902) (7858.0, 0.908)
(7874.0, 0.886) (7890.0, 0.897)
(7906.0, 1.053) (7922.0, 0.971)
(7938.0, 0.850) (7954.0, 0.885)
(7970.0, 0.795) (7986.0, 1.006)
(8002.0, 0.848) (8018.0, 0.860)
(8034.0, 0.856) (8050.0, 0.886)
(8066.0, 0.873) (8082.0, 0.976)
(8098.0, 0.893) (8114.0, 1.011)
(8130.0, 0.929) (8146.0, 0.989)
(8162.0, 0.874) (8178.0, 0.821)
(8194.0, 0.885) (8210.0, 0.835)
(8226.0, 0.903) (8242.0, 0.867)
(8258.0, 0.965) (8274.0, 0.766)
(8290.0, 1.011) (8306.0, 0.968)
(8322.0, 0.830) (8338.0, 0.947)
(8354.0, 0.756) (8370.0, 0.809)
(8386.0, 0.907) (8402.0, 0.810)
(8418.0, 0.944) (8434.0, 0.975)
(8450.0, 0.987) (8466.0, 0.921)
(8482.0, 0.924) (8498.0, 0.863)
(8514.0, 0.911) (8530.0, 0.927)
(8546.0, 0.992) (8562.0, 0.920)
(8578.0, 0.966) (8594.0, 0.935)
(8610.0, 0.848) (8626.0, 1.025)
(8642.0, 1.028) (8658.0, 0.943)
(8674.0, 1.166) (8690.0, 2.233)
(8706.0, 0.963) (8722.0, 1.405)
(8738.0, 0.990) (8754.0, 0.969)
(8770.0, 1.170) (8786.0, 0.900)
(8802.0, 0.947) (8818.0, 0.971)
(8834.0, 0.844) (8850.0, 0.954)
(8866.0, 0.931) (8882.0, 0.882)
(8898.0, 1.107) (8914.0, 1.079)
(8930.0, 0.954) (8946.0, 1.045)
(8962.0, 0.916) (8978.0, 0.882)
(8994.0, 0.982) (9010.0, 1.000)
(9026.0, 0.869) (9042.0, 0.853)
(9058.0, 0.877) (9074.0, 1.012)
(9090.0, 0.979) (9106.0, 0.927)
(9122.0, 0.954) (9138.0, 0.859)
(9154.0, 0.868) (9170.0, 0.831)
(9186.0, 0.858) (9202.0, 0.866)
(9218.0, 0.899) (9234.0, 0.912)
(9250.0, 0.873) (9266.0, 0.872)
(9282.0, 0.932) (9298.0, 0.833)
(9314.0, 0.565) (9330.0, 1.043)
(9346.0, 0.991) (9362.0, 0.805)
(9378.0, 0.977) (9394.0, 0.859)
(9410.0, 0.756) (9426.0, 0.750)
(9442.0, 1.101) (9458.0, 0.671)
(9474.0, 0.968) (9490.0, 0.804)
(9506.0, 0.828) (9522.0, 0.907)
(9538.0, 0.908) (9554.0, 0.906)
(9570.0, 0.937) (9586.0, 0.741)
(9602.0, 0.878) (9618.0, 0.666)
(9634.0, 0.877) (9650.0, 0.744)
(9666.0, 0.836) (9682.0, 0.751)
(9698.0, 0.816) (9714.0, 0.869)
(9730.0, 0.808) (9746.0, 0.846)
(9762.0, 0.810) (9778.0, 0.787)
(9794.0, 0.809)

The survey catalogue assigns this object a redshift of 0.324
